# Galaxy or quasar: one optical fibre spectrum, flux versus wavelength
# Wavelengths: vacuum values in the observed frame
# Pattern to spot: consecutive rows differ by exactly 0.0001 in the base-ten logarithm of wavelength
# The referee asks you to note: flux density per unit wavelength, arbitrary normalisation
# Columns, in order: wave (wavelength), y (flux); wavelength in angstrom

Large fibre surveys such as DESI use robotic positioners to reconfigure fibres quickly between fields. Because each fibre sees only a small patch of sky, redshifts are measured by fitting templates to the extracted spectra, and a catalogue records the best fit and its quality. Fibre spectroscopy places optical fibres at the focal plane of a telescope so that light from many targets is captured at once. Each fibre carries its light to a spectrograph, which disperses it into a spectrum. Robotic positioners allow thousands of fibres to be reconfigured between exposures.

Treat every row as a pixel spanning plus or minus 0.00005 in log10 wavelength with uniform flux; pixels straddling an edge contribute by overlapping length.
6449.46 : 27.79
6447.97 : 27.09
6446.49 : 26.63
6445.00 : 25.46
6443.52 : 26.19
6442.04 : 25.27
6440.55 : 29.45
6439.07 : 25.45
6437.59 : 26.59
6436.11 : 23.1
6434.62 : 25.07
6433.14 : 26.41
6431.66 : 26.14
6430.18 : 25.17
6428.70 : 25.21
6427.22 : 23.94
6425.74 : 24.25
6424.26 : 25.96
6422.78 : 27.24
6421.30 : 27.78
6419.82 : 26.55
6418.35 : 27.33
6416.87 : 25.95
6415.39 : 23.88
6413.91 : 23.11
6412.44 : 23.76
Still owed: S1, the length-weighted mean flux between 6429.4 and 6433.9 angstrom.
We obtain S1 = 25.9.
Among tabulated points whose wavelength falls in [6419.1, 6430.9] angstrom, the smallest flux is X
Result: 23.94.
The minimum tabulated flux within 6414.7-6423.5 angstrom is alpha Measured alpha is 23.88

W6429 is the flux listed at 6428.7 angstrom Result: 25.21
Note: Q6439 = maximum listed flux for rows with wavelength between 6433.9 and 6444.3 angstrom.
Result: 29.45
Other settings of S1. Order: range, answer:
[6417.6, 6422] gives 27.2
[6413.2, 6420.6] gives 25.4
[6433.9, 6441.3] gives 25.9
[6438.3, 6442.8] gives 26.7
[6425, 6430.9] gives 24.6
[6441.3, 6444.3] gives 25.8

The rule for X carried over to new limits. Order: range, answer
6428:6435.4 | 25.07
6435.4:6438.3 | 23.1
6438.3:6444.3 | 25.27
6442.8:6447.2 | 25.46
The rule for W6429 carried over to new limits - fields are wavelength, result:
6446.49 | 26.63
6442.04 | 25.27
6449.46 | 27.79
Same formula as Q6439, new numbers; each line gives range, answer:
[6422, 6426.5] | 27.24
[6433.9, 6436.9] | 25.07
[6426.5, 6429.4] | 25.21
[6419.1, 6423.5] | 27.78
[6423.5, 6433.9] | 26.41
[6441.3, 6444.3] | 26.19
